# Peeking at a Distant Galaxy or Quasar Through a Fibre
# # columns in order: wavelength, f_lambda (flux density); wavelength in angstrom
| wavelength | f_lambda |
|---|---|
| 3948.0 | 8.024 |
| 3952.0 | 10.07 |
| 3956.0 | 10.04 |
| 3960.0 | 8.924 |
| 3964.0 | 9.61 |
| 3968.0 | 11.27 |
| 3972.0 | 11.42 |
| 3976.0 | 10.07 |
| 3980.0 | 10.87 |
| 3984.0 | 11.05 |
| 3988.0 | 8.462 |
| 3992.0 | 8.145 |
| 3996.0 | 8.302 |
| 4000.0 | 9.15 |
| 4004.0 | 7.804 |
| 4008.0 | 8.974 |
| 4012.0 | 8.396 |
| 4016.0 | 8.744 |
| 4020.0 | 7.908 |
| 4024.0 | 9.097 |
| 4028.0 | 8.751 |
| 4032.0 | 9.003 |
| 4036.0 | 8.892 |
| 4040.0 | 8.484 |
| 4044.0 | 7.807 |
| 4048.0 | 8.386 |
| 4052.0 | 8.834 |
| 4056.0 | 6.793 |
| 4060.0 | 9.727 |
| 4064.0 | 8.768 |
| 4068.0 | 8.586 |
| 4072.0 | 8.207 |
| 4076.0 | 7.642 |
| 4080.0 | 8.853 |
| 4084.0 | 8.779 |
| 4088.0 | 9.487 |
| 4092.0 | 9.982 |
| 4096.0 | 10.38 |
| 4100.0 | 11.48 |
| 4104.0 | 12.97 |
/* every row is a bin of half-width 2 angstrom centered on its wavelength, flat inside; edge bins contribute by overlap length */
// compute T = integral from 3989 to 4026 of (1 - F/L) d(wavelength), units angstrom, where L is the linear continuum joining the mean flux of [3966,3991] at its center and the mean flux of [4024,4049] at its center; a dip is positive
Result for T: 3.9 angstrom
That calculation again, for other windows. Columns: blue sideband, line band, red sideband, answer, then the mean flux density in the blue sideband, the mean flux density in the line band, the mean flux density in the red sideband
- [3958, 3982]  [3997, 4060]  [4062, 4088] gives 5.7 angstrom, 10.4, 8.51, 8.55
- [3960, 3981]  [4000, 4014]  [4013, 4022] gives 0.5 angstrom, 10.5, 8.5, 8.33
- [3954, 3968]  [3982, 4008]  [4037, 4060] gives 1.0 angstrom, 9.77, 8.83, 8.24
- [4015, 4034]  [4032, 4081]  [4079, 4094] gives 3.1 angstrom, 8.7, 8.43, 9.3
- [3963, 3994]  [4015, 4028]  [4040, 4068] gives 0.8 angstrom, 10.1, 8.6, 8.41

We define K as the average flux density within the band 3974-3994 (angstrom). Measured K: 9.72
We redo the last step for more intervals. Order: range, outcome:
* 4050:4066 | 8.53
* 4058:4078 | 8.59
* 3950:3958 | 10.1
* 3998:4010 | 8.64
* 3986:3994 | 8.3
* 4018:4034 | 8.69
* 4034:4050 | 8.39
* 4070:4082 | 8.23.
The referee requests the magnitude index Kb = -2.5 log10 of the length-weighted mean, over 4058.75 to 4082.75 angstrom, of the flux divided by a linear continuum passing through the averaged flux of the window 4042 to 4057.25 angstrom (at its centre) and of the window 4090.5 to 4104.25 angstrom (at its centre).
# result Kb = 0.09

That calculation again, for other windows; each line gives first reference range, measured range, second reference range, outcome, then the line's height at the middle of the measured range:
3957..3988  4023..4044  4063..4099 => 0.103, 9.6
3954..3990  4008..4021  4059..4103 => 0.164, 9.86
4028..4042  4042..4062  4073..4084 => 0.039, 8.61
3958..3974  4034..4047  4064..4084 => 0.076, 9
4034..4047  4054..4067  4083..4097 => 0.060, 8.91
